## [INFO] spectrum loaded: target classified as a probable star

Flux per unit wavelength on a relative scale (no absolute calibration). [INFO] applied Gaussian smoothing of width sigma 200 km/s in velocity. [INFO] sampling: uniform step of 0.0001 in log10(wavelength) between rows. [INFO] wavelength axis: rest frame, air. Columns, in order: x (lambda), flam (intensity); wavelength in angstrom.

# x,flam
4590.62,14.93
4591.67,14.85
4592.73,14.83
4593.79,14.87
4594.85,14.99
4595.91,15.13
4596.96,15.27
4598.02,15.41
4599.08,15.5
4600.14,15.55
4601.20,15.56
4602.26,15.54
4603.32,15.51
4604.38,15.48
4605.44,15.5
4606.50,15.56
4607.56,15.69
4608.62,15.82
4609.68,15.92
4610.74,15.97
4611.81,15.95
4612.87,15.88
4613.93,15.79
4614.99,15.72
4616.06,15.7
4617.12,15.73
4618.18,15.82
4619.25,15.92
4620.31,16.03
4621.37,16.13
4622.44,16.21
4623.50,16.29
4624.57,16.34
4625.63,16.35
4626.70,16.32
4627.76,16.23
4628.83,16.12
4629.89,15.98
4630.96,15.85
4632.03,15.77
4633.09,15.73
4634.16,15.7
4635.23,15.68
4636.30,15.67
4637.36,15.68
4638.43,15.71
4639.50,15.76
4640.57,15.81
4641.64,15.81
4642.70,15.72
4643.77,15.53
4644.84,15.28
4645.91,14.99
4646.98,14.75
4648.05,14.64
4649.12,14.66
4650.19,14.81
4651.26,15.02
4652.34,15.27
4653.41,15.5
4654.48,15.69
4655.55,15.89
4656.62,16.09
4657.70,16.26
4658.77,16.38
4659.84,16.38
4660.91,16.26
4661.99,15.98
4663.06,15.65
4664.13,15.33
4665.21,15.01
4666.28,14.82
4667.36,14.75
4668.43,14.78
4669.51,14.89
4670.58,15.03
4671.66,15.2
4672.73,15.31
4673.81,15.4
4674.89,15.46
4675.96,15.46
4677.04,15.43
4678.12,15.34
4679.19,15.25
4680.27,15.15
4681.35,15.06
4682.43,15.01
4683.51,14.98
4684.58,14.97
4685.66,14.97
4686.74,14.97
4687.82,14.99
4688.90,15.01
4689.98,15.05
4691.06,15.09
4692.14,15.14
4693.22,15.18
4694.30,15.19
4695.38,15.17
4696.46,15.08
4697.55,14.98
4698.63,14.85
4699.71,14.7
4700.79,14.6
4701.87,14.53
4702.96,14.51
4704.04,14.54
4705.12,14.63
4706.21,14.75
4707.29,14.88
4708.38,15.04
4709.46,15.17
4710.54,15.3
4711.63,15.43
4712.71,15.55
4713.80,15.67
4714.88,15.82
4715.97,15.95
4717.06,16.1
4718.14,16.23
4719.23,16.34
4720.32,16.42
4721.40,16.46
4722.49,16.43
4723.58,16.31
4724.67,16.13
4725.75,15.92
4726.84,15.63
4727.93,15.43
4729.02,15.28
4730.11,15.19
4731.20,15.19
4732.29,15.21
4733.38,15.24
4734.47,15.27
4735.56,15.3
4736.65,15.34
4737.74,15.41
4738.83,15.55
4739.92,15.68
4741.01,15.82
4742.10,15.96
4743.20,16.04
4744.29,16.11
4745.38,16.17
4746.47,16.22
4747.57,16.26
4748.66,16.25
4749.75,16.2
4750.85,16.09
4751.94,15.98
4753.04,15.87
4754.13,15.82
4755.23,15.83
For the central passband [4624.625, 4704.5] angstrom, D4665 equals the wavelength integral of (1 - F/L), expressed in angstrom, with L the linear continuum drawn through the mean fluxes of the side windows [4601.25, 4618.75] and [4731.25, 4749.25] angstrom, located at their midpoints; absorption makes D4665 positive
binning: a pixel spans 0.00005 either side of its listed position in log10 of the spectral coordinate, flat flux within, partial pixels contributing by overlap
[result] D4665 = 1.9 angstrom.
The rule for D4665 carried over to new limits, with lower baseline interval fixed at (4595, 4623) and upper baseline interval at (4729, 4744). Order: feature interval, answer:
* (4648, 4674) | 0.3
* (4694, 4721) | 0.5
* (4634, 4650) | 0.2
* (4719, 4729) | -0.4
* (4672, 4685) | 0.3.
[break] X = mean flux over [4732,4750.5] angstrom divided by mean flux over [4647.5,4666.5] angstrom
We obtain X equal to 1.0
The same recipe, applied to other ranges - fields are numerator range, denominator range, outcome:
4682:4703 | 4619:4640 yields 0.94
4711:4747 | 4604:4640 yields 0.99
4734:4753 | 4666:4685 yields 1.05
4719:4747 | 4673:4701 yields 1.04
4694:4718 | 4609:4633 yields 0.95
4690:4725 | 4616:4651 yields 0.98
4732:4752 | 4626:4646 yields 1.00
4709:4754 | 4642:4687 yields 1.03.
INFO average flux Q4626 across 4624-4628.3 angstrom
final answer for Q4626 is 16.3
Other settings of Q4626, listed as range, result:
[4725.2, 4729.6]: 15.6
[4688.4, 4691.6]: 15.1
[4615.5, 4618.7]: 15.7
